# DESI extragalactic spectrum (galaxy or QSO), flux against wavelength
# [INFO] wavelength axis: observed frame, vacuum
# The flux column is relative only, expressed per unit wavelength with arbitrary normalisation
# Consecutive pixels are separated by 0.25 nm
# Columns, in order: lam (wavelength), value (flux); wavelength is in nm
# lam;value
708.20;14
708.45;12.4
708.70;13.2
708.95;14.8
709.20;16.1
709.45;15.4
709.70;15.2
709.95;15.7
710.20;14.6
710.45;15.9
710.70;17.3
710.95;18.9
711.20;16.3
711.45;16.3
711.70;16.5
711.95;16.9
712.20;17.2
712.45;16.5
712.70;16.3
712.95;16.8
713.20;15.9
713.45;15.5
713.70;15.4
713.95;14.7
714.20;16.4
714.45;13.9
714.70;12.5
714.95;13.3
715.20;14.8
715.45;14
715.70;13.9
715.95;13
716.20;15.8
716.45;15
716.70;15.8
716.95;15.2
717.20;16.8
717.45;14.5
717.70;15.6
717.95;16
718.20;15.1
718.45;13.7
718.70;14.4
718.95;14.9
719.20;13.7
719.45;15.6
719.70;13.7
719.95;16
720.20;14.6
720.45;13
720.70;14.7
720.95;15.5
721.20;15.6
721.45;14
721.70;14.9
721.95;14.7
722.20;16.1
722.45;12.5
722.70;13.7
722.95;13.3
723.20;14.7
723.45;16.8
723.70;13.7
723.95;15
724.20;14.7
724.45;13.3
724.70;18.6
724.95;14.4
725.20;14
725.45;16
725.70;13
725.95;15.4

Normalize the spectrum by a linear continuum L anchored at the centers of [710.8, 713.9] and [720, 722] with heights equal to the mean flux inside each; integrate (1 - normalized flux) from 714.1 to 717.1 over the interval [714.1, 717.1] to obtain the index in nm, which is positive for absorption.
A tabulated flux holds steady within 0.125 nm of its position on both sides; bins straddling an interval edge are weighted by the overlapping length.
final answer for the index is 0.254 nm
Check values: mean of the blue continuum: 16.5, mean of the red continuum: 14.7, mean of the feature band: 14.5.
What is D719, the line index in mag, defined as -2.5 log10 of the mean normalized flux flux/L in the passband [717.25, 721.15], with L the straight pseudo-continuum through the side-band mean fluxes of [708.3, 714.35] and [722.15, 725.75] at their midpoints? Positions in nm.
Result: 0.02 mag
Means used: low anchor 15.8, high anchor 14.7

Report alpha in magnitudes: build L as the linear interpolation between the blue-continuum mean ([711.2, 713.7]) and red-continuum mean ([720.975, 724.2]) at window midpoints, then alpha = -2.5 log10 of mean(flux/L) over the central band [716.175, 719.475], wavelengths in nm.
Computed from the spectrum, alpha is 0.02 mag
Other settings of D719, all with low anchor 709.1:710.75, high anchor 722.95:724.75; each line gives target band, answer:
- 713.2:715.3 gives 0.06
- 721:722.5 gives 0.02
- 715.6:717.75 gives 0.02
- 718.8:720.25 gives 0.03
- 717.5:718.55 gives 0.01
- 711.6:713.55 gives -0.06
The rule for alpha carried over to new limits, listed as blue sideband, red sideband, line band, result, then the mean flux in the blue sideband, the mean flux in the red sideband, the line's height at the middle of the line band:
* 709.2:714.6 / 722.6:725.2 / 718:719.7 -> 0.055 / 16.1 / 14.8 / 15.3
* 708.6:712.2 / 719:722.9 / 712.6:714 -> -0.015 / 16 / 14.5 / 15.6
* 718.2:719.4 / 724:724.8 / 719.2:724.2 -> 0.020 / 14.4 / 15.4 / 14.9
